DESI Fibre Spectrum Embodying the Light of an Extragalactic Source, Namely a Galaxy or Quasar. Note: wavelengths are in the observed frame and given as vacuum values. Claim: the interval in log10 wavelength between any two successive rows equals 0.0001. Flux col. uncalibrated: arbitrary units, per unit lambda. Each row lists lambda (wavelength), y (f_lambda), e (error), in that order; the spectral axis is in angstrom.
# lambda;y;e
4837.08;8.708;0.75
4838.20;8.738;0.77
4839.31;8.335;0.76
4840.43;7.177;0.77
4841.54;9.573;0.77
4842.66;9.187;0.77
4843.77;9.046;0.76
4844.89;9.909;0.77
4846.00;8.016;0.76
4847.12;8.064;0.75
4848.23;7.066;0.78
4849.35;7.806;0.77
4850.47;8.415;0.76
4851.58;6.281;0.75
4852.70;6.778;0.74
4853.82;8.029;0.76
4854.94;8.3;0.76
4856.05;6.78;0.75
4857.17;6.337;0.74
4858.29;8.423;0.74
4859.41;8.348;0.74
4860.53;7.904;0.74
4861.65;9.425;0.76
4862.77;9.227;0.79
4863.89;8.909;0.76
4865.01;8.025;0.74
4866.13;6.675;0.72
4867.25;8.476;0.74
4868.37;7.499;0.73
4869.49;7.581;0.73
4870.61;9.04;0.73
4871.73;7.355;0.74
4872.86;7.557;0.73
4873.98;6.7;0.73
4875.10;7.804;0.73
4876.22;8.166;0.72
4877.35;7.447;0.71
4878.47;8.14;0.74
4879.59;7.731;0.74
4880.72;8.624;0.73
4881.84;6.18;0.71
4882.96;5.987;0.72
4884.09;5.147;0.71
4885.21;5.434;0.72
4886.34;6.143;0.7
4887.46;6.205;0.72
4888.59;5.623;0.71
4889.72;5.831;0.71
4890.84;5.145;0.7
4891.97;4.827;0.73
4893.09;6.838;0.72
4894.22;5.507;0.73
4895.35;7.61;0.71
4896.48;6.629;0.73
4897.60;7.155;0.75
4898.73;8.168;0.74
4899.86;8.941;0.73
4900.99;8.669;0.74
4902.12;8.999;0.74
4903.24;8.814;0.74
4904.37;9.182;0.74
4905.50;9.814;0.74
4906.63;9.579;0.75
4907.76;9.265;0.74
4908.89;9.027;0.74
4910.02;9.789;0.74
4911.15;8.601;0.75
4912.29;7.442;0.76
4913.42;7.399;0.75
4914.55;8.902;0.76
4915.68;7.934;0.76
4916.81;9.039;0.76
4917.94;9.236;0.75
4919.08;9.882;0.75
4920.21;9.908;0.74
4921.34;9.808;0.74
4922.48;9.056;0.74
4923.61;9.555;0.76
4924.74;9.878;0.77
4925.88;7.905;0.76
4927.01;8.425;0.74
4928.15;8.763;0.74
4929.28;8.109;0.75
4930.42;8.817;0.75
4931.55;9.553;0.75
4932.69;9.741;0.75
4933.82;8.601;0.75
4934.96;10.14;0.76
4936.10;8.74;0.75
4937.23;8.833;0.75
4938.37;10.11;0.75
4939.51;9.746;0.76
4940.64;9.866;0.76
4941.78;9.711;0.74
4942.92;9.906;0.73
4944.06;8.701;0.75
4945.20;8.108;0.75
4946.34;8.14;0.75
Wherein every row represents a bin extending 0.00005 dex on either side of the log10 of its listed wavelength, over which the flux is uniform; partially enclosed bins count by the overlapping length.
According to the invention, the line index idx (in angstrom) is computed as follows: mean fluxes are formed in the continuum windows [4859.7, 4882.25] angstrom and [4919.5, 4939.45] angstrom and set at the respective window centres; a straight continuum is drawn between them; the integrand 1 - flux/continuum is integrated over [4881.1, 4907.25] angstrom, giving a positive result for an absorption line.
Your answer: 4.28 angstrom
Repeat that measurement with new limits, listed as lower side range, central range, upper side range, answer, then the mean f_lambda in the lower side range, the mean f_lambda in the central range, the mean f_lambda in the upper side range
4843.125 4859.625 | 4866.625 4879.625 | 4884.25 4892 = -2.52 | 7.84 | 7.79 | 5.63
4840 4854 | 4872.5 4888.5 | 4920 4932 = 3.02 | 8.12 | 6.9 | 9.04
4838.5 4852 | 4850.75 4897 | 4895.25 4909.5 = 6.88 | 8.27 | 7.19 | 8.64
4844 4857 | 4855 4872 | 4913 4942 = -0.06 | 7.76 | 8.02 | 9.14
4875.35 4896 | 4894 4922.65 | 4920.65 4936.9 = -2.93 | 6.5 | 8.66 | 9.08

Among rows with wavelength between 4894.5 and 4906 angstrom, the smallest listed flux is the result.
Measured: 6.629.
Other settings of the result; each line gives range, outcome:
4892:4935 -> 5.507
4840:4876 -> 6.281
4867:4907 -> 4.827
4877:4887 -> 5.147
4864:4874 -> 6.675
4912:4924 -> 7.399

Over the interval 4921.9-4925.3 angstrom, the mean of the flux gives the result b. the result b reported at 9.5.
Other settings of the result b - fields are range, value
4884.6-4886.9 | 5.78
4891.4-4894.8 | 5.73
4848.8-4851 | 8.1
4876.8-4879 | 7.8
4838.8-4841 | 7.75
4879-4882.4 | 7.52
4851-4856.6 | 7.25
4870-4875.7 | 7.7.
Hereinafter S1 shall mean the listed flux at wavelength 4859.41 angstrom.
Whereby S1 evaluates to 8.348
